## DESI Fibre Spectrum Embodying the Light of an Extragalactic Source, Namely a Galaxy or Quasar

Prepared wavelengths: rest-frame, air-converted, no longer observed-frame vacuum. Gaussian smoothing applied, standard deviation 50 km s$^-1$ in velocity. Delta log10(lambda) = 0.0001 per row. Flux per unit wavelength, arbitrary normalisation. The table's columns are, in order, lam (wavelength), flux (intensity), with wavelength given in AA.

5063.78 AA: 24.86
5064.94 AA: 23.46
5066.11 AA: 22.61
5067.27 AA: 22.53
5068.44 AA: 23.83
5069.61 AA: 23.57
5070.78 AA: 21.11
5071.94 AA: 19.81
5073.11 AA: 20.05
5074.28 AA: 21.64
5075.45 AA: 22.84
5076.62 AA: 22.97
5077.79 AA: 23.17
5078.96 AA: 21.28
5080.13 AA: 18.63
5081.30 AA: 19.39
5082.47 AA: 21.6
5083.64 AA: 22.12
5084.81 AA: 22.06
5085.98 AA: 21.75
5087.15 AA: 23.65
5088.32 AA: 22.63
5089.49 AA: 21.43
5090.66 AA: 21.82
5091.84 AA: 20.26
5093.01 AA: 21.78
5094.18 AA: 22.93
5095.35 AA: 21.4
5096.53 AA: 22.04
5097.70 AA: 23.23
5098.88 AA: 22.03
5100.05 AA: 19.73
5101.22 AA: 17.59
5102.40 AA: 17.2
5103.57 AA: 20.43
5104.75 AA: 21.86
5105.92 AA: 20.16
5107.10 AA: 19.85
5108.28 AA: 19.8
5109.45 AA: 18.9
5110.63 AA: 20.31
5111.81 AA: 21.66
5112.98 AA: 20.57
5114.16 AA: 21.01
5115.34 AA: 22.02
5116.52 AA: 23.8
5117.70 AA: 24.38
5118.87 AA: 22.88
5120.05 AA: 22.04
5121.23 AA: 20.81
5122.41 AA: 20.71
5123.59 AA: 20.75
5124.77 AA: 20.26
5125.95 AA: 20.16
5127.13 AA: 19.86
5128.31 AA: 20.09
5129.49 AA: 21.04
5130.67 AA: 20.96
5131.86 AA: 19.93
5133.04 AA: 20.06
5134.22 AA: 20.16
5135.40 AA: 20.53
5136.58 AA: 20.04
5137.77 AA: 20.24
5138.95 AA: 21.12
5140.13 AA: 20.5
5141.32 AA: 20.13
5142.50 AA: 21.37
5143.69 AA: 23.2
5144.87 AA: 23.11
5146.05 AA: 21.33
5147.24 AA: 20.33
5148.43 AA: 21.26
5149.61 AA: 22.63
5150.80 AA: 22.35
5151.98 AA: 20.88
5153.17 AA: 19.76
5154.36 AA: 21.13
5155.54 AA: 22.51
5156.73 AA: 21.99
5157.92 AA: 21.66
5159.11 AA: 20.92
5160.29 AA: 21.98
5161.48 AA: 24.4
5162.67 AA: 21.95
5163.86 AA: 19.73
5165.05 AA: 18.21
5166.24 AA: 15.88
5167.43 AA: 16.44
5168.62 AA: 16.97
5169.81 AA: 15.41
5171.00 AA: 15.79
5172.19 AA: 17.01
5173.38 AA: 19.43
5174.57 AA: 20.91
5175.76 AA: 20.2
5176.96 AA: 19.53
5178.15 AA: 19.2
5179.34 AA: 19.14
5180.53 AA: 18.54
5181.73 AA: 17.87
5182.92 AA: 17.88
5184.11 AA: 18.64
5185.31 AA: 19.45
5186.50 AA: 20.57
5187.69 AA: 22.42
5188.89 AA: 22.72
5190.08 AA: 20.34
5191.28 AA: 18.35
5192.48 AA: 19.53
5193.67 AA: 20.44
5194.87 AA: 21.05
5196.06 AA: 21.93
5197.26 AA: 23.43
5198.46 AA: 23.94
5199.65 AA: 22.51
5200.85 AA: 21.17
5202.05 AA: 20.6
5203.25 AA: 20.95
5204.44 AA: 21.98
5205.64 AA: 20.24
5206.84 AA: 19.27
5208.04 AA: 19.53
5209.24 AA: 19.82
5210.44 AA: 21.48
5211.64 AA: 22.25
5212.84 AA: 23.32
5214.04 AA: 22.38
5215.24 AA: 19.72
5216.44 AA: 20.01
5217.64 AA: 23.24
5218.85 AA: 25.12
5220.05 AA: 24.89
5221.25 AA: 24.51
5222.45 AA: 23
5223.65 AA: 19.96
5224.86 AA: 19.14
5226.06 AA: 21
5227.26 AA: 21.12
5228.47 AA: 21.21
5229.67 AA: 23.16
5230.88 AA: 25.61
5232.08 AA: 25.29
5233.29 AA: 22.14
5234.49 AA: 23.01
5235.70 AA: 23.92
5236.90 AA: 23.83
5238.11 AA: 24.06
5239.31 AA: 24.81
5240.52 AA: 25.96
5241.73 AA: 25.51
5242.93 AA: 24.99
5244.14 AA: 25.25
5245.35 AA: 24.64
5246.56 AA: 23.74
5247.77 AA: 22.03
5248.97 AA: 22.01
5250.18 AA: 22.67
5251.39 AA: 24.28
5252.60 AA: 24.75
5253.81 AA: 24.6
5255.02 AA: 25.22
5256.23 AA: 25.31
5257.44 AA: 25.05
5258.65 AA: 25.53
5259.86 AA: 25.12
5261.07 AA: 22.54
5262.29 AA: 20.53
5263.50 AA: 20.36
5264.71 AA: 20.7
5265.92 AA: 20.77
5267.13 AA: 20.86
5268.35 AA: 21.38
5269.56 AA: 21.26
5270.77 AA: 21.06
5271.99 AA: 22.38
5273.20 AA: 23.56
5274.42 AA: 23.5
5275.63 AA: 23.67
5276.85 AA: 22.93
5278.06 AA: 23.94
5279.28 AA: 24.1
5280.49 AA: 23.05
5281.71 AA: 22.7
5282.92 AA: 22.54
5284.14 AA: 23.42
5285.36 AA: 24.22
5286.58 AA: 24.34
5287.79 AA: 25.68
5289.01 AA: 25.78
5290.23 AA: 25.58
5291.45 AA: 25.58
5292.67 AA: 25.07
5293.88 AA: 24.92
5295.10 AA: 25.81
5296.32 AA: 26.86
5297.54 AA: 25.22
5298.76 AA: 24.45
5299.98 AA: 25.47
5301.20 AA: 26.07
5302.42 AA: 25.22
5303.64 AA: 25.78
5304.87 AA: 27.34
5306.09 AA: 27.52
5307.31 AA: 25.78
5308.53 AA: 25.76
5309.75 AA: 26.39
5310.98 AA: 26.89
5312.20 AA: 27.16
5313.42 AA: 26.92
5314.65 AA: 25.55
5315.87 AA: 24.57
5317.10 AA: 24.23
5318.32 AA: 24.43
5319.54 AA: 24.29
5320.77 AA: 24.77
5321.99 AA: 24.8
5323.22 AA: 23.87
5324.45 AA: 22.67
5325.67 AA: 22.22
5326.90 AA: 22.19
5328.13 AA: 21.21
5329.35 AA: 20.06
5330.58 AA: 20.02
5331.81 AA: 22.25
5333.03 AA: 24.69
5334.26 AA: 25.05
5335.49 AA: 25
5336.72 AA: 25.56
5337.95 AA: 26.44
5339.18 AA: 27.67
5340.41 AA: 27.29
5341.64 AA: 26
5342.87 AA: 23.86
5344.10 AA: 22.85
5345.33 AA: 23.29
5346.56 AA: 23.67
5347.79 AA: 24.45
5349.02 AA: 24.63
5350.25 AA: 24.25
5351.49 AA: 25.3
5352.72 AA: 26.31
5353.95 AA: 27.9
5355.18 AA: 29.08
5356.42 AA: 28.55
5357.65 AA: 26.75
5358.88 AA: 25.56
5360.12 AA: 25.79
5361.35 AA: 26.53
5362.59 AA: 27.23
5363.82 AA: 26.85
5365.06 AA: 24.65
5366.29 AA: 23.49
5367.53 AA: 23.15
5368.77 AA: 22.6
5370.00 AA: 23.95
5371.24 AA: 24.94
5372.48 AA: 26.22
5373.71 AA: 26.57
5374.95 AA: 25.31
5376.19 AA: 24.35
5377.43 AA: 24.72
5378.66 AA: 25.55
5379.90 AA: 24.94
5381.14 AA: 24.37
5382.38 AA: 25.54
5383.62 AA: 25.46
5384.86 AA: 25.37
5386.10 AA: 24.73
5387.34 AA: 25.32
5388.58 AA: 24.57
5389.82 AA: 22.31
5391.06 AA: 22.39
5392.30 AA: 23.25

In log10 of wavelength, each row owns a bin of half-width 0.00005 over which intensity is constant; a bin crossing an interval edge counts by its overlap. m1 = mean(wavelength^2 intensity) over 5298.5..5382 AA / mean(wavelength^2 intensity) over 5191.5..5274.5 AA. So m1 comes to 1.15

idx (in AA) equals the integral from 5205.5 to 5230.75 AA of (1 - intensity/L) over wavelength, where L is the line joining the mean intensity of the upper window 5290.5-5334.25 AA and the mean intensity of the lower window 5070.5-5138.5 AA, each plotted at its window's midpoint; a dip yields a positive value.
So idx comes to 1.5 AA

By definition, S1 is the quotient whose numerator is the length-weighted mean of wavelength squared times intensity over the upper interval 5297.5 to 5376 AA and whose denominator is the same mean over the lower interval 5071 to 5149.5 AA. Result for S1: 1.29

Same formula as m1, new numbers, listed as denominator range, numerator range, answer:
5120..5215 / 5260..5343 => 1.24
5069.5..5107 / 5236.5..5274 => 1.17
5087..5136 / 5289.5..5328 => 1.30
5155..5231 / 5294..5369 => 1.28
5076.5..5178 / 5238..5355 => 1.25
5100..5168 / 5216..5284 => 1.17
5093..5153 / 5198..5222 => 1.08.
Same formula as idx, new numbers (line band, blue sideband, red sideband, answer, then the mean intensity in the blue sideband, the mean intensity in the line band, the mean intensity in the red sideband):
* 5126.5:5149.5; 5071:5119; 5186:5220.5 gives 0.6 AA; 21.3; 20.8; 21.5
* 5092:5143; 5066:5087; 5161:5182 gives -1.1 AA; 21.7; 20.8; 18.7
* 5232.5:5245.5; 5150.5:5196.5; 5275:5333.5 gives -1.3 AA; 19.8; 24.4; 24.5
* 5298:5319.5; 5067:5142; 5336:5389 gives -1.1 AA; 21.1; 25.8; 25.4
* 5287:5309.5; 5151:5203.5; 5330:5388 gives -2.2 AA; 20.1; 25.8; 25.2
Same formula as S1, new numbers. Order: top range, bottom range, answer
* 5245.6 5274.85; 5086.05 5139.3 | 1.15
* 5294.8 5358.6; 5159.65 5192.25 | 1.38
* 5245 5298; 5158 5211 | 1.22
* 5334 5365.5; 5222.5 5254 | 1.15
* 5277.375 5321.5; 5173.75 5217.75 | 1.27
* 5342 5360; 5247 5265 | 1.13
